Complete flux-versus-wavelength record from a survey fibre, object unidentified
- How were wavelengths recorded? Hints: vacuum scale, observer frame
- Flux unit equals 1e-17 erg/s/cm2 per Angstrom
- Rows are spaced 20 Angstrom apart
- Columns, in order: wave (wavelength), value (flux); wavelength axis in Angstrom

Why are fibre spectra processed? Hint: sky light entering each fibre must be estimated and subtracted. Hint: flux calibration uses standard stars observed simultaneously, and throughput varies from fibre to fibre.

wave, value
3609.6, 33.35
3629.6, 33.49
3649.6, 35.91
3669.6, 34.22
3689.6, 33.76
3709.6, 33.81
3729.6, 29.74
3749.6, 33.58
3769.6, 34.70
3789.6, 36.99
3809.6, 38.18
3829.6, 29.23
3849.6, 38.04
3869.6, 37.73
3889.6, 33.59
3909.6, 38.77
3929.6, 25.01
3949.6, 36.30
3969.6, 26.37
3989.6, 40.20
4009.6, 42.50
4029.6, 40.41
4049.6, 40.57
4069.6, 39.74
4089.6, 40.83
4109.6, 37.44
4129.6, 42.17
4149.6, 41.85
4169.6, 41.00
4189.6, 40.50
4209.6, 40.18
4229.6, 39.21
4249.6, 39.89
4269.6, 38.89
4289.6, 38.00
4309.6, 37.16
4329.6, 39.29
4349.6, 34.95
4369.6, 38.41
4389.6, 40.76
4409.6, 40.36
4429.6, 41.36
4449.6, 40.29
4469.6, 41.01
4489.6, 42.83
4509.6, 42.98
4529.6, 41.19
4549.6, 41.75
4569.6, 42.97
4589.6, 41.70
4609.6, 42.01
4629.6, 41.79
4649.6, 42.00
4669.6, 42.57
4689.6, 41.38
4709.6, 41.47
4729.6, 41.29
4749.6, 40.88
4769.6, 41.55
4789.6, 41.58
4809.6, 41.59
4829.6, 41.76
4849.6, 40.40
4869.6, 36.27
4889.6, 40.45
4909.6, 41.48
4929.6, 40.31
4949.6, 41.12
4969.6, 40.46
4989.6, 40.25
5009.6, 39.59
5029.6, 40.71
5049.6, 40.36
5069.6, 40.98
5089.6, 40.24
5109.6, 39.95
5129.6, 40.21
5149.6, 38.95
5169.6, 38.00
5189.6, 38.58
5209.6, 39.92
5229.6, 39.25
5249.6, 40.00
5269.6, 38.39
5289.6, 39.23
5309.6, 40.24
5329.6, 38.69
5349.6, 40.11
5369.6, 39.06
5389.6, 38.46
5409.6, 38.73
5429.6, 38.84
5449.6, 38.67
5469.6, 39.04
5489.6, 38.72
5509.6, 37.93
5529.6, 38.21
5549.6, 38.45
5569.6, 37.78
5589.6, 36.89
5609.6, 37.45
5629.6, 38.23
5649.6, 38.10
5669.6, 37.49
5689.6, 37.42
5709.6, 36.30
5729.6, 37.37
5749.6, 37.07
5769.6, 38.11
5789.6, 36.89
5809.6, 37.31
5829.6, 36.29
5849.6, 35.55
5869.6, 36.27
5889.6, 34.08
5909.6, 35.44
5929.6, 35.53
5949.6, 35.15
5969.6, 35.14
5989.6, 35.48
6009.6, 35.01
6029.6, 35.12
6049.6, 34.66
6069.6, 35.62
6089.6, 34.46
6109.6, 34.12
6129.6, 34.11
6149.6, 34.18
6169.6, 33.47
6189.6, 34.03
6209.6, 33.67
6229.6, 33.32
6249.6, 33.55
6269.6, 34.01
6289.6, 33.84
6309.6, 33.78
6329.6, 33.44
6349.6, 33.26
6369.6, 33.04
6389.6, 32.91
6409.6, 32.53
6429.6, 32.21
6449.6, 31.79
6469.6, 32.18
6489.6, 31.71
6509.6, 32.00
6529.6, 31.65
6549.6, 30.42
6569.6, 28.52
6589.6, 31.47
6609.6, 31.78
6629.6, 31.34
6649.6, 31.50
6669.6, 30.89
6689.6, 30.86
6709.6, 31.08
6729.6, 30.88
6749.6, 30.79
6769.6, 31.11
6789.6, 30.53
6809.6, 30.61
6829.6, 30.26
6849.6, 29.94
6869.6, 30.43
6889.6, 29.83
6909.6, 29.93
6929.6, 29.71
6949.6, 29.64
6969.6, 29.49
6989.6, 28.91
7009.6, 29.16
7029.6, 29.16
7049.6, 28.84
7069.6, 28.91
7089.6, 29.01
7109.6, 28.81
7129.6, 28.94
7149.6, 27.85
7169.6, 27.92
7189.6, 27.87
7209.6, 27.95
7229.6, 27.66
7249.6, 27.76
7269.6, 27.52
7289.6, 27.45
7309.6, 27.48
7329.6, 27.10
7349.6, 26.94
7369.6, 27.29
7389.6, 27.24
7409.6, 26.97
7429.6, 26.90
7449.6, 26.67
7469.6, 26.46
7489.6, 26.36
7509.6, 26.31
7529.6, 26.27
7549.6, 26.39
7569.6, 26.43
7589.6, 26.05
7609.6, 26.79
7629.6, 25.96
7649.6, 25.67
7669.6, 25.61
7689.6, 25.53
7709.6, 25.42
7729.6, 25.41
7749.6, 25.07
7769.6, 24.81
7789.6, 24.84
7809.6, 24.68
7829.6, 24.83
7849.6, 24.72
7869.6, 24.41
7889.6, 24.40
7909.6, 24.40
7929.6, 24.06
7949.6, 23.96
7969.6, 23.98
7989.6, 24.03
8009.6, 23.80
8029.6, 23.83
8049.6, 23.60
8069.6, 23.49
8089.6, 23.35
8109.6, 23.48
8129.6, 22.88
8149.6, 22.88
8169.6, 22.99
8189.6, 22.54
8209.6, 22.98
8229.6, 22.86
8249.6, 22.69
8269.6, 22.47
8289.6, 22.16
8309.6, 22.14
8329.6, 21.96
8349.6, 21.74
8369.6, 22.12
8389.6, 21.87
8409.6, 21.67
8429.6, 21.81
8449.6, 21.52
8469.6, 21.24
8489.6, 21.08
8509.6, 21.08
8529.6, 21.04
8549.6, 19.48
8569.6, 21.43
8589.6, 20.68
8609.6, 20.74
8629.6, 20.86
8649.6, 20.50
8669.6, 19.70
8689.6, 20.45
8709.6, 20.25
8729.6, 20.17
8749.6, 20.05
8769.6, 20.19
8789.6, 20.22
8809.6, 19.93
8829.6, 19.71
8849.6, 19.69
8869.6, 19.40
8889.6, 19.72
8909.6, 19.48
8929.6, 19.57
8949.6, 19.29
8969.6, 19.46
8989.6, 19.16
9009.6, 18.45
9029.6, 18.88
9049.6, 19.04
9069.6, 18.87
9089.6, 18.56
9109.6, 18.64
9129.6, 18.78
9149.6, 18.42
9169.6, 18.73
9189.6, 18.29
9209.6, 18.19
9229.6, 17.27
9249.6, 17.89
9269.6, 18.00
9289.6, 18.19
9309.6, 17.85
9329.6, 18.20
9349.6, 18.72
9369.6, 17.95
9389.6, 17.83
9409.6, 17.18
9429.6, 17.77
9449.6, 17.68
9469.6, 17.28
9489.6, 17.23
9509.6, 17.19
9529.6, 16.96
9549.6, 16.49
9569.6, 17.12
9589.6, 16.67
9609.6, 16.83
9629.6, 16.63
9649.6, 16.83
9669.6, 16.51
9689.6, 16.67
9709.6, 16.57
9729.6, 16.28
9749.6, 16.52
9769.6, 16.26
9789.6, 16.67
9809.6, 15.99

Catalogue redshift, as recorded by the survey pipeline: 0.000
